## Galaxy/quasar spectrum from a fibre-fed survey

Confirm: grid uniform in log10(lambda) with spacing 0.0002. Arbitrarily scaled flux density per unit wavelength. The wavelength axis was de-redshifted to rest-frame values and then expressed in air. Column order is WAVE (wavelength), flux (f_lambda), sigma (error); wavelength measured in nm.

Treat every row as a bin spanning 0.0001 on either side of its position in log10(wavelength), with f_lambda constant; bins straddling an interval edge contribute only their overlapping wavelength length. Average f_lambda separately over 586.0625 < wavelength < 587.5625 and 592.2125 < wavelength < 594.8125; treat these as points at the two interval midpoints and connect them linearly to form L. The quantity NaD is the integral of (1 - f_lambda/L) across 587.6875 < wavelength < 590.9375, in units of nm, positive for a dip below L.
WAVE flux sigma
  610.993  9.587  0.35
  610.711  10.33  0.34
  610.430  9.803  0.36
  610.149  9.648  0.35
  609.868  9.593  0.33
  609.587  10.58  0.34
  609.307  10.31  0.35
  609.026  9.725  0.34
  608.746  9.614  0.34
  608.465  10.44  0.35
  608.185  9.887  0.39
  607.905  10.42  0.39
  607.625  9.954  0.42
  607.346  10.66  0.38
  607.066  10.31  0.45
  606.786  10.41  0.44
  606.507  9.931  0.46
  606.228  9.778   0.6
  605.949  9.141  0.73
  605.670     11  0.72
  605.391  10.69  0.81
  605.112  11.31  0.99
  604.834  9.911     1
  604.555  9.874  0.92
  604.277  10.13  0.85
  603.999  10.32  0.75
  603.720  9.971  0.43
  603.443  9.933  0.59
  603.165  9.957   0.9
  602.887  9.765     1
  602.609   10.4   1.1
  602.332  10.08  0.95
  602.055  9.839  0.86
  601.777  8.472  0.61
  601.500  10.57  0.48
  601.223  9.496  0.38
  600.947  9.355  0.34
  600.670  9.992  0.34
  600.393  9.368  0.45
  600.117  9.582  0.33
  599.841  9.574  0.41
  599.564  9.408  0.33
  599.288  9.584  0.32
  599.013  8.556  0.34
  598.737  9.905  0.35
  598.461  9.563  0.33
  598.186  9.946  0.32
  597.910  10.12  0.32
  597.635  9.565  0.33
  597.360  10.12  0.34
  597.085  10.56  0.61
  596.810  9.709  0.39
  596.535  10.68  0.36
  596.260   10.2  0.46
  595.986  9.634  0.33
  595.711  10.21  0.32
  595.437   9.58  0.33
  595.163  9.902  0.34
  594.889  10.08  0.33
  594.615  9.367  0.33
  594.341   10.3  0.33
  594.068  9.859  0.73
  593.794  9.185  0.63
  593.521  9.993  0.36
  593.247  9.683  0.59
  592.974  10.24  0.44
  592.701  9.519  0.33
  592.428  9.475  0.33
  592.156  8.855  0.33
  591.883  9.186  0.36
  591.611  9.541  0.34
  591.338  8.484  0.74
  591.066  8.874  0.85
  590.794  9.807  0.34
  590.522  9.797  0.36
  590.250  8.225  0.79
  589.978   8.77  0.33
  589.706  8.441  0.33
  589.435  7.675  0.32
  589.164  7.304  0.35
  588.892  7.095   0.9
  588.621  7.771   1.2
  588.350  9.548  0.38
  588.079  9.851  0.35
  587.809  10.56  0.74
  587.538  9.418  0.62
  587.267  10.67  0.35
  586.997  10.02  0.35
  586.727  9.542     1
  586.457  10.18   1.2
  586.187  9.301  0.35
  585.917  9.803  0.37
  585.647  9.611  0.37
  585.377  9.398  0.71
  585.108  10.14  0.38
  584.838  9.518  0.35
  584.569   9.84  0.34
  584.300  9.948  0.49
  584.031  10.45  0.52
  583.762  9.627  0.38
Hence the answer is 0.36 nm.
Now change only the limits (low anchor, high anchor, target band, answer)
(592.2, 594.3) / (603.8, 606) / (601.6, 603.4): 0.07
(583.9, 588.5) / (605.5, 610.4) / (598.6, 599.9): 0.08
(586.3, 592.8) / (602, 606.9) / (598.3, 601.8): 0.11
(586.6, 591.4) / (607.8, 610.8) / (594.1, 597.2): -0.22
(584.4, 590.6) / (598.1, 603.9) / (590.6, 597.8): -0.20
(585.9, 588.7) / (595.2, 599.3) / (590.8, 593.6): 0.12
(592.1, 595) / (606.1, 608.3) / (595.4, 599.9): 0.01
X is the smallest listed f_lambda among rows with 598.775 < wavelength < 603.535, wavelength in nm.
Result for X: 8.472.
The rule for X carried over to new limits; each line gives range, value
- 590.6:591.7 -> 8.484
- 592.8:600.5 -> 8.556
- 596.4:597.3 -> 9.709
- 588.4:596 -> 7.095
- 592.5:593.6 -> 9.519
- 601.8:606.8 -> 9.141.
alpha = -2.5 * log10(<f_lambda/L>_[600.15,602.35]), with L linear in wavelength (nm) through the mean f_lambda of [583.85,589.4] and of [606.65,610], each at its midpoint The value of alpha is 0.03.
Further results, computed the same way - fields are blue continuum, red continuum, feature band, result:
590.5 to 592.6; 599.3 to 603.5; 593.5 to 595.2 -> -0.049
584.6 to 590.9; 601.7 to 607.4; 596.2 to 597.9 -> -0.046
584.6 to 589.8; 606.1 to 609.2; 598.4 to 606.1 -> 0.004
